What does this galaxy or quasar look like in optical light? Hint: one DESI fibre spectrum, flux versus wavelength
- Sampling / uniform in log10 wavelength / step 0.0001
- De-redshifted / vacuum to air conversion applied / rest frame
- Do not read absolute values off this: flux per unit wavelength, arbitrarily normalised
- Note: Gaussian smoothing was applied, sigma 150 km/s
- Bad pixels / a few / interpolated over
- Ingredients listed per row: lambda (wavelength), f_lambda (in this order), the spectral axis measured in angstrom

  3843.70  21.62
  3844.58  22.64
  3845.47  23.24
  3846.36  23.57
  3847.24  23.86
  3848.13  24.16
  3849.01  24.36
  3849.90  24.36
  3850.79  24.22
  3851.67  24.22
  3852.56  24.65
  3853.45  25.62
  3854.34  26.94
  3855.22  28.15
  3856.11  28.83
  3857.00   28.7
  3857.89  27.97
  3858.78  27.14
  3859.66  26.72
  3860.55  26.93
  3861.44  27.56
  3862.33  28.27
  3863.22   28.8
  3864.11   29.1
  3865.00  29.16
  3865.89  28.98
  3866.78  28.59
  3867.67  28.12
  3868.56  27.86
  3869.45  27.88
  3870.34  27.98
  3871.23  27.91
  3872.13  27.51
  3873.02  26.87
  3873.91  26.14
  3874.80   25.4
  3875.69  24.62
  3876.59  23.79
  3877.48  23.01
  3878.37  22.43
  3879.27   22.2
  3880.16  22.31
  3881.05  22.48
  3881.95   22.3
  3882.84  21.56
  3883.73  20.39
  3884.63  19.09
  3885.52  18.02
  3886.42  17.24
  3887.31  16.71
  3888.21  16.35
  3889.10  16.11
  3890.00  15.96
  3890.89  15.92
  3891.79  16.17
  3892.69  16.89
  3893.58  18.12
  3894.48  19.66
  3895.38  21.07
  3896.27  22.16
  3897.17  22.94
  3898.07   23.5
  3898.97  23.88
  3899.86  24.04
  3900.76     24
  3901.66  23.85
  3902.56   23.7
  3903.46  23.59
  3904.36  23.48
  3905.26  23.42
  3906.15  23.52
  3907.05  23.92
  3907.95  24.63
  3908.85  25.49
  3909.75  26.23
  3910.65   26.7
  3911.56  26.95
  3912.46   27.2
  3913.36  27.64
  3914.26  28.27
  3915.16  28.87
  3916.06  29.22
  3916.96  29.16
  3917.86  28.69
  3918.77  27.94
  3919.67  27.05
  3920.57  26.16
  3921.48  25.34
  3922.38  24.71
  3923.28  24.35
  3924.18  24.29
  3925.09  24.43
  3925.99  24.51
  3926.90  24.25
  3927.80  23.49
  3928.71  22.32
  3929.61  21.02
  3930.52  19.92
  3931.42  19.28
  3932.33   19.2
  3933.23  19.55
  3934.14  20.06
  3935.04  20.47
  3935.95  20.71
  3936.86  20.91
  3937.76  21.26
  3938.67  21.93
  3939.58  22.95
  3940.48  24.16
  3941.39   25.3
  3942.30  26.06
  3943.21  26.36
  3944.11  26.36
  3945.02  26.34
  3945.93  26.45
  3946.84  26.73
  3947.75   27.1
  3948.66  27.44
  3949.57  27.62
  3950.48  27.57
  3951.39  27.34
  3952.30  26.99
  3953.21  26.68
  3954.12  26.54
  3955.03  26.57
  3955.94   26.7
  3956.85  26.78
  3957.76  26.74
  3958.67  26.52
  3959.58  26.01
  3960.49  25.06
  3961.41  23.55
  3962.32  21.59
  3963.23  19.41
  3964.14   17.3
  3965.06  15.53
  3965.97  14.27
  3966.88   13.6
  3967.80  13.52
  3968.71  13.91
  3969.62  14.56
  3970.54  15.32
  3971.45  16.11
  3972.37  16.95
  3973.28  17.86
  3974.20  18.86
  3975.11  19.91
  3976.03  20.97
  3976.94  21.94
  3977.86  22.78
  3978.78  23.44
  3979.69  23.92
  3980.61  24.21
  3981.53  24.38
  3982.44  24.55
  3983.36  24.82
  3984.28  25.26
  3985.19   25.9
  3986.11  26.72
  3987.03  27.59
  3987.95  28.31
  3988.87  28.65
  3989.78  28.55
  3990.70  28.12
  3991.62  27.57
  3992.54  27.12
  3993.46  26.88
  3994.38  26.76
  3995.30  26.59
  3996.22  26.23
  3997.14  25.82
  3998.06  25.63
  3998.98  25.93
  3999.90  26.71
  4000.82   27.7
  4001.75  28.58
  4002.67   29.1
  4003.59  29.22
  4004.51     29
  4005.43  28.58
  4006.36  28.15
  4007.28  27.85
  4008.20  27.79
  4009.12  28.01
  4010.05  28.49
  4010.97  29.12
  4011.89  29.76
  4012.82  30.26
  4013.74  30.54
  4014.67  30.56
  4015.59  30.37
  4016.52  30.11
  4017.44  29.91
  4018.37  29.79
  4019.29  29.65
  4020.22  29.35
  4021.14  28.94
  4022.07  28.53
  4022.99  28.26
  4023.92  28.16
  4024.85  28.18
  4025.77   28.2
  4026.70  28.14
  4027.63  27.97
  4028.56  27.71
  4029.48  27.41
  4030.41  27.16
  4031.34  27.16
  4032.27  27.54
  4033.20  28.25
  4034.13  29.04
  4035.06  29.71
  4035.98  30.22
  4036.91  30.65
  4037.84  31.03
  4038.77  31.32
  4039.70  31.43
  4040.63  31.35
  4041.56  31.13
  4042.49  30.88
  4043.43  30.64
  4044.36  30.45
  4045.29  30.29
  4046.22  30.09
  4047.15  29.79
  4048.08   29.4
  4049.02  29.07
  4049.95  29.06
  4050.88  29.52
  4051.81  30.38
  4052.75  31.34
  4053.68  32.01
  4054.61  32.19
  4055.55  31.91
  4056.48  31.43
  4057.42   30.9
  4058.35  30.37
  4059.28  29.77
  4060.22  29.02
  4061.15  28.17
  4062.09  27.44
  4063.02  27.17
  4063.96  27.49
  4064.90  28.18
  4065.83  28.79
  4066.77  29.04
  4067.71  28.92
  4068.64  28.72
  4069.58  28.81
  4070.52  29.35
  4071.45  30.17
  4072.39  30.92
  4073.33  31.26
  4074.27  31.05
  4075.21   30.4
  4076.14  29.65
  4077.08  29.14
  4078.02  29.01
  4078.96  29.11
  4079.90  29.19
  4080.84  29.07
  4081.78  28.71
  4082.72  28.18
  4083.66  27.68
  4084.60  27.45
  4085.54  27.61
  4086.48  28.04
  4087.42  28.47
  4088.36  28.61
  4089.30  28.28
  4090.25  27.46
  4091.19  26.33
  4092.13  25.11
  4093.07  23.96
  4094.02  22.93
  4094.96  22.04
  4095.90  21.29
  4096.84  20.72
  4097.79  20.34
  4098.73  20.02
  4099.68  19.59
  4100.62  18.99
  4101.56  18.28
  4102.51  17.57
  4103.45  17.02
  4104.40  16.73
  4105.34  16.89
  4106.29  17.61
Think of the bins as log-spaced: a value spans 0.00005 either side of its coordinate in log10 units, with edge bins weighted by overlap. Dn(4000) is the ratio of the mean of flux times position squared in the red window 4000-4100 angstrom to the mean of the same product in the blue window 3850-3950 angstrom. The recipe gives 1.3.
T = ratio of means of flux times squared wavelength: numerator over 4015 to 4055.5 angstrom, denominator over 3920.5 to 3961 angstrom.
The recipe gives 1.27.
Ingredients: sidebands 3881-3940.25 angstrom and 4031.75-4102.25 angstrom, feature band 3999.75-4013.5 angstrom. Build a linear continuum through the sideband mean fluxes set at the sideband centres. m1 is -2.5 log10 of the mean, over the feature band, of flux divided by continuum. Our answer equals -0.10 mag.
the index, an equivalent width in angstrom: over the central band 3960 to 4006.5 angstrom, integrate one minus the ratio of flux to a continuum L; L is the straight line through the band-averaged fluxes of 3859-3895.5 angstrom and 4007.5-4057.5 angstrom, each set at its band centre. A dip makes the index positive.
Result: 7.2 angstrom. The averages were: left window 23.3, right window 29.6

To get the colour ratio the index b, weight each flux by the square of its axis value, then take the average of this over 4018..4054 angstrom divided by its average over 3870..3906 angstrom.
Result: 1.46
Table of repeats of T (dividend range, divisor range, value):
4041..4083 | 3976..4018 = 1.13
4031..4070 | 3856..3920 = 1.33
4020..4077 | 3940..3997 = 1.29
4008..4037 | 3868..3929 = 1.30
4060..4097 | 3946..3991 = 1.27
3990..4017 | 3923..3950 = 1.24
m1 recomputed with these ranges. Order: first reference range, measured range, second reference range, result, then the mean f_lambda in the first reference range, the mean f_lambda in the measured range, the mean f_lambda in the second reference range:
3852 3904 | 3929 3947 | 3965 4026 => 0.09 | 23.8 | 22.7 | 25.4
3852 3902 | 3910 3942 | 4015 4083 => 0.05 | 23.8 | 24.2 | 29.5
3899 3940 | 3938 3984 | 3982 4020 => 0.15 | 24.2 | 22.7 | 28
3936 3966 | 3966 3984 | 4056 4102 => 0.27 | 24.6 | 19.5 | 27.2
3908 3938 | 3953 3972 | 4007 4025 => 0.26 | 24.4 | 20.7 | 29.2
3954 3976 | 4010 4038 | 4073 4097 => -0.22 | 20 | 29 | 27.4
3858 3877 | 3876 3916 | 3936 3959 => 0.20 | 27.4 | 22.3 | 25.7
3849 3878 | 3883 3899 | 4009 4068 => 0.40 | 26.9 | 18.8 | 29.5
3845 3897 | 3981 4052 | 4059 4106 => -0.13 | 23.8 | 28.5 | 26.1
